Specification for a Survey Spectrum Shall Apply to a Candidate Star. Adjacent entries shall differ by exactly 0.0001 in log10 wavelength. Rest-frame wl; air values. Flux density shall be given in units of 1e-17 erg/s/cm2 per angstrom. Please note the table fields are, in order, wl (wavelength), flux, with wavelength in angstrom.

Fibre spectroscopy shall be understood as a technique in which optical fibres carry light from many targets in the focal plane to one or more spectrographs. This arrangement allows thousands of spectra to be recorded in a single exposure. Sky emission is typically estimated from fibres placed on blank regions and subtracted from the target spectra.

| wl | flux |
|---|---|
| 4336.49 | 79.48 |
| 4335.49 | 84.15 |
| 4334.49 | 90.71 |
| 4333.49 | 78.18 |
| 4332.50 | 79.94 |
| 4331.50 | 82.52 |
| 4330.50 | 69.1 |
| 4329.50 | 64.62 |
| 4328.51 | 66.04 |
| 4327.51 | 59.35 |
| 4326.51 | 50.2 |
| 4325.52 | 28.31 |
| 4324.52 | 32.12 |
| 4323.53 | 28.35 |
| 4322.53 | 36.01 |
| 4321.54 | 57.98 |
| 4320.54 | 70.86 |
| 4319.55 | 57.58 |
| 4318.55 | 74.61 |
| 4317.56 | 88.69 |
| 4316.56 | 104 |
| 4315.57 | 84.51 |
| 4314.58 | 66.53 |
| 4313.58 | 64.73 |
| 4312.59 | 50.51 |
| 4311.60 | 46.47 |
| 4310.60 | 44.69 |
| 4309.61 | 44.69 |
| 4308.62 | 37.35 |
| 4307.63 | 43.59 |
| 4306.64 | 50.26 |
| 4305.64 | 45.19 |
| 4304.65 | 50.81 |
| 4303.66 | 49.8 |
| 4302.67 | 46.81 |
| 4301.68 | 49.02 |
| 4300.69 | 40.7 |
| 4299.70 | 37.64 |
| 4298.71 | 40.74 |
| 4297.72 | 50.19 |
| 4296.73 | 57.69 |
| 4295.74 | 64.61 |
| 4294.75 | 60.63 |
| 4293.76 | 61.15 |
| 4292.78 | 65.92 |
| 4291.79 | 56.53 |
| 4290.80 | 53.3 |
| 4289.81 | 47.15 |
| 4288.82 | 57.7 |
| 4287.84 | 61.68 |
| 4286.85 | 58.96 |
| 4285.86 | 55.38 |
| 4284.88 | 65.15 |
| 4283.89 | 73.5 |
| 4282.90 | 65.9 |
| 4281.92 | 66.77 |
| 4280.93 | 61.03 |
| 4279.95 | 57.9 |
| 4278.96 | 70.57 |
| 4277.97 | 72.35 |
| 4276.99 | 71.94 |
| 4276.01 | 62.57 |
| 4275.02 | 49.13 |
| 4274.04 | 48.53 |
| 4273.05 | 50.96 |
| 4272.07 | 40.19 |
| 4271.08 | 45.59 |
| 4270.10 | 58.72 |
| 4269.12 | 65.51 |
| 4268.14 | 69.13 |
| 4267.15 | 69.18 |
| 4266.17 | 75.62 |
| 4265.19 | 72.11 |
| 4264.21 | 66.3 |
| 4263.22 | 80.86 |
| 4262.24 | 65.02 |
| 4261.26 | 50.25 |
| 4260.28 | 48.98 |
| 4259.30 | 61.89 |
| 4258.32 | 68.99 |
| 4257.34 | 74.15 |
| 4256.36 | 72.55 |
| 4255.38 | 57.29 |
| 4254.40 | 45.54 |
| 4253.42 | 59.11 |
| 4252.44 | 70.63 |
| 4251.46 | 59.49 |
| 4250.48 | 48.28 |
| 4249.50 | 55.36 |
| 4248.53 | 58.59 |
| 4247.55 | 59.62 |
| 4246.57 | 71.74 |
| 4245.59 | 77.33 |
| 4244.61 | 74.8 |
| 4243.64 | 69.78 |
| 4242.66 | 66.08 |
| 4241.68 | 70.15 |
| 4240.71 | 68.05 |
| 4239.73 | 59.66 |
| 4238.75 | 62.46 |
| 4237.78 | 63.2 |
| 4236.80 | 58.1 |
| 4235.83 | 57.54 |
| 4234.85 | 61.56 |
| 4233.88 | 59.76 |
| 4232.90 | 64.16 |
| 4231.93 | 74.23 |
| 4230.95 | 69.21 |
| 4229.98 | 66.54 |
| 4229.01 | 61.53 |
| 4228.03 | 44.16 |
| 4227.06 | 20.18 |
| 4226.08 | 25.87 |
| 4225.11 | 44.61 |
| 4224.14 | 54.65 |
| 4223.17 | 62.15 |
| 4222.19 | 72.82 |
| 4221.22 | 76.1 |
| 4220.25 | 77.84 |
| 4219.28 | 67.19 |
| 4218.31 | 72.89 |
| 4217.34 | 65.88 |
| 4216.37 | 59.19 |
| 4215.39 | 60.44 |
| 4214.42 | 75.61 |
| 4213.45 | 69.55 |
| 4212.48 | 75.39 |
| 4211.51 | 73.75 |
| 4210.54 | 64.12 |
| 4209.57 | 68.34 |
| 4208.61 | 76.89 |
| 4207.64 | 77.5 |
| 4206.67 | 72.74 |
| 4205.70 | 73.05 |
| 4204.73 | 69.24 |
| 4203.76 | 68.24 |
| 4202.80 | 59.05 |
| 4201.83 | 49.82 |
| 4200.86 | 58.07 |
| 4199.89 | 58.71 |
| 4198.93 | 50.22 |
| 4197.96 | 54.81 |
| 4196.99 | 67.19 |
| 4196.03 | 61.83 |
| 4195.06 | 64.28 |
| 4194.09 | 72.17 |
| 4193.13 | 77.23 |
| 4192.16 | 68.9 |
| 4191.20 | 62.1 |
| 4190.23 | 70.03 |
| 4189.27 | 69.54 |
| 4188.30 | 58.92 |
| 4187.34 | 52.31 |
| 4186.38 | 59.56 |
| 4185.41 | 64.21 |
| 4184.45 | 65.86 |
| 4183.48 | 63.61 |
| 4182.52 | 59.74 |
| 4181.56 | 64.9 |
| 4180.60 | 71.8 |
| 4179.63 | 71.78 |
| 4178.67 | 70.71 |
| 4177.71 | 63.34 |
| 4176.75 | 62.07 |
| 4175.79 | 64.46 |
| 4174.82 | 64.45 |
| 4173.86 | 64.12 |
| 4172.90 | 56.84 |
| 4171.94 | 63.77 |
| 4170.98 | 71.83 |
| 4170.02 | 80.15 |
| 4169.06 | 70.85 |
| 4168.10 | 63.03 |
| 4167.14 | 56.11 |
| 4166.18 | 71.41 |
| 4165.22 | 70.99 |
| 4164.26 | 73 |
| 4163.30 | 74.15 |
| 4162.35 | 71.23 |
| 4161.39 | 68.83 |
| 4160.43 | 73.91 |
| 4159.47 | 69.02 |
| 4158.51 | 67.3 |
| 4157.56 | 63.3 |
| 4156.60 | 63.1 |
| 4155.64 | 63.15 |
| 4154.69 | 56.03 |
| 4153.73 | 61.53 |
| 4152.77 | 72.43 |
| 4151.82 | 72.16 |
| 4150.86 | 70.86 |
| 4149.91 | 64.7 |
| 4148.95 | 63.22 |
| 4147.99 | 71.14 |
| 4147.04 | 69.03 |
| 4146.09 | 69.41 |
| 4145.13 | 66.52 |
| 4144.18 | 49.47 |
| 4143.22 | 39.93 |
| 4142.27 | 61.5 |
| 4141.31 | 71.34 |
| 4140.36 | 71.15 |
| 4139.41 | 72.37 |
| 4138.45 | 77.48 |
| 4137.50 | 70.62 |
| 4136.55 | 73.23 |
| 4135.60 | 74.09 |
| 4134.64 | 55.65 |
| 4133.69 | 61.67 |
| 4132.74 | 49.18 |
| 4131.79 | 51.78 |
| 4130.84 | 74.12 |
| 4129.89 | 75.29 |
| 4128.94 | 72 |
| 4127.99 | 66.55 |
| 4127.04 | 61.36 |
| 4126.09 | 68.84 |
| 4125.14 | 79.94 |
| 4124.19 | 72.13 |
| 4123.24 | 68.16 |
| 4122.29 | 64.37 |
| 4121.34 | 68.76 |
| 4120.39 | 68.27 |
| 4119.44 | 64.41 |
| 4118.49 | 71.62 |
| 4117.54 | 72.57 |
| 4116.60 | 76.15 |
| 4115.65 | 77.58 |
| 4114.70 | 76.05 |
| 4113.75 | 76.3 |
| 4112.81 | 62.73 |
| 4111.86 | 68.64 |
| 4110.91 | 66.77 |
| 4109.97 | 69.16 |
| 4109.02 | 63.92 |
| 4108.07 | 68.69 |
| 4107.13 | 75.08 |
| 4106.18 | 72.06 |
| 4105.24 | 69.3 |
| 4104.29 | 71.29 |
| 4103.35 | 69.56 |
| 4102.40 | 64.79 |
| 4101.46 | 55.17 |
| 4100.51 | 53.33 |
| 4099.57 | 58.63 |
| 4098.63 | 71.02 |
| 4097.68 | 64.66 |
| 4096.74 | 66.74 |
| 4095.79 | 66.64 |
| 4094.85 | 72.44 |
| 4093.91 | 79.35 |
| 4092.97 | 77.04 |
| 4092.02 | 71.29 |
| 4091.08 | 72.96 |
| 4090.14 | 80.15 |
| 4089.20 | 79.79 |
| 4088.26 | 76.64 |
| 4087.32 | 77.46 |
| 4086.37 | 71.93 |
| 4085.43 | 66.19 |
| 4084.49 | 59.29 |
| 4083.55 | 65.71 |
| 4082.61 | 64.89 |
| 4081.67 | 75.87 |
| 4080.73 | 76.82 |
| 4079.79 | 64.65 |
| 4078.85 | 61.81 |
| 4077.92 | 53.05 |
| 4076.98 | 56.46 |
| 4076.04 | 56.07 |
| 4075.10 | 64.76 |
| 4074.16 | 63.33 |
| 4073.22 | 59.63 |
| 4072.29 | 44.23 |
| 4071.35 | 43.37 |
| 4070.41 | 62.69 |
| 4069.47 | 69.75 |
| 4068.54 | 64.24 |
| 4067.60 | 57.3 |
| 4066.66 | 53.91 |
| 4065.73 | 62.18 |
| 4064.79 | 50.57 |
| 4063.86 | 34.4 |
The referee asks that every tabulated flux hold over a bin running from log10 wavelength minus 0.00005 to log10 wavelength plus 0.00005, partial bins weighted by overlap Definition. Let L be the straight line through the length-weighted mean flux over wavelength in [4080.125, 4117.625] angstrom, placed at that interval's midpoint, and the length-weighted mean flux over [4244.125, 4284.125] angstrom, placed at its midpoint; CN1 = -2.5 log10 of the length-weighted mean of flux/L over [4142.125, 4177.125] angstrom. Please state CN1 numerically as 0.024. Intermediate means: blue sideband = 70.1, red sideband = 62.7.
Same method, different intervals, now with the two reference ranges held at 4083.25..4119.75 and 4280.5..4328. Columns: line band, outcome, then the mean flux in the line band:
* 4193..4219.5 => -0.07 mag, 66.4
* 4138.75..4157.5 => 0.03 mag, 64.7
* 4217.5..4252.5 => -0.02 mag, 61.8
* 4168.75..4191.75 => -0.02 mag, 65.3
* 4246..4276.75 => -0.04 mag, 60.8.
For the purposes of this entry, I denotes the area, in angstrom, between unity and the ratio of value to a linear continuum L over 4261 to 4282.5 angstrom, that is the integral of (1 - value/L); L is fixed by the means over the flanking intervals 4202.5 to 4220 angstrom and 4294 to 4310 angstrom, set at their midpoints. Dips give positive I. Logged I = -2.7 angstrom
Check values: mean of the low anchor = 69.6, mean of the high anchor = 48.3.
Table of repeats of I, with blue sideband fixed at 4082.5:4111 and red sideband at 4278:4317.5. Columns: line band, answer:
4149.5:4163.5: -0.37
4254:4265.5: -0.82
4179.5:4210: -0.81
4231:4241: -0.36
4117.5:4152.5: 0.03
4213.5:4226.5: -0.27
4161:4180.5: -0.89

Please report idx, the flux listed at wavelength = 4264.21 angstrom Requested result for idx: 66.3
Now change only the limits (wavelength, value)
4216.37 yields 59.19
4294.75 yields 60.63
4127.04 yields 61.36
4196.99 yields 67.19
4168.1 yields 63.03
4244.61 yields 74.8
